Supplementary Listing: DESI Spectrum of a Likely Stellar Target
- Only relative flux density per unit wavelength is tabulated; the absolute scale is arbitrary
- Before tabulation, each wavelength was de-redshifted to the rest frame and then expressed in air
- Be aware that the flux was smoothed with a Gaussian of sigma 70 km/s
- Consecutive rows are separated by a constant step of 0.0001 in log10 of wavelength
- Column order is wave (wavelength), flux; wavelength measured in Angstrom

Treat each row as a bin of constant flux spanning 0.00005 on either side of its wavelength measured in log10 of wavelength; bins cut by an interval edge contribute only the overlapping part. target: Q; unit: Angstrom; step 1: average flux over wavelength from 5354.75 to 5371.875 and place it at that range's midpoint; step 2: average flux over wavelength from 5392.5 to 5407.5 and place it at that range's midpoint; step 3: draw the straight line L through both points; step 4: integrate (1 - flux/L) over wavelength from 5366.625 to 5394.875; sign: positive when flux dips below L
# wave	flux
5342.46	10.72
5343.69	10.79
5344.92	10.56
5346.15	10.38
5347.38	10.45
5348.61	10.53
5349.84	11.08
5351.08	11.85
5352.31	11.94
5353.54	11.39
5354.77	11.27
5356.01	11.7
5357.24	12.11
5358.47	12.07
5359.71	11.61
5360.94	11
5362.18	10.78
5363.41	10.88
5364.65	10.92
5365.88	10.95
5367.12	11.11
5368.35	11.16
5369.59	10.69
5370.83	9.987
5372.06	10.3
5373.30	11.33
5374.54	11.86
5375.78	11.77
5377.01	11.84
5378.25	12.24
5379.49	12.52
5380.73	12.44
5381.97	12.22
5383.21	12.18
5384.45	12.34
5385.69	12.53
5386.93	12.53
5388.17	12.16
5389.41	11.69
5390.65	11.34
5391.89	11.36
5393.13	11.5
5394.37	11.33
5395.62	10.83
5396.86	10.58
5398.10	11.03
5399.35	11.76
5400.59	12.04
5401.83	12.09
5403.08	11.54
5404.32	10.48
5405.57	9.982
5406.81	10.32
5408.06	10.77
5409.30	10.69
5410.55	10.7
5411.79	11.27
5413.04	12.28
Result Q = -1.39 Angstrom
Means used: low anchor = 11.1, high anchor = 11.1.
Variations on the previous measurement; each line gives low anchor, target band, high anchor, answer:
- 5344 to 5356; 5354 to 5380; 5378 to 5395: 0.40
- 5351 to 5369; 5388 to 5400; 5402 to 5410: -0.50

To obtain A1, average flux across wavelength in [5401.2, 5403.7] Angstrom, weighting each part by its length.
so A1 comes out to 11.8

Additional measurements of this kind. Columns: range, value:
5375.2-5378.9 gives 12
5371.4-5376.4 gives 11.3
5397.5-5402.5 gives 11.7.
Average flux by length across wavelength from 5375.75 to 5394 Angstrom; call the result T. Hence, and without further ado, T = 12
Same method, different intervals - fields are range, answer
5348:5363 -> 11.4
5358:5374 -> 11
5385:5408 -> 11.4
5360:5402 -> 11.5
